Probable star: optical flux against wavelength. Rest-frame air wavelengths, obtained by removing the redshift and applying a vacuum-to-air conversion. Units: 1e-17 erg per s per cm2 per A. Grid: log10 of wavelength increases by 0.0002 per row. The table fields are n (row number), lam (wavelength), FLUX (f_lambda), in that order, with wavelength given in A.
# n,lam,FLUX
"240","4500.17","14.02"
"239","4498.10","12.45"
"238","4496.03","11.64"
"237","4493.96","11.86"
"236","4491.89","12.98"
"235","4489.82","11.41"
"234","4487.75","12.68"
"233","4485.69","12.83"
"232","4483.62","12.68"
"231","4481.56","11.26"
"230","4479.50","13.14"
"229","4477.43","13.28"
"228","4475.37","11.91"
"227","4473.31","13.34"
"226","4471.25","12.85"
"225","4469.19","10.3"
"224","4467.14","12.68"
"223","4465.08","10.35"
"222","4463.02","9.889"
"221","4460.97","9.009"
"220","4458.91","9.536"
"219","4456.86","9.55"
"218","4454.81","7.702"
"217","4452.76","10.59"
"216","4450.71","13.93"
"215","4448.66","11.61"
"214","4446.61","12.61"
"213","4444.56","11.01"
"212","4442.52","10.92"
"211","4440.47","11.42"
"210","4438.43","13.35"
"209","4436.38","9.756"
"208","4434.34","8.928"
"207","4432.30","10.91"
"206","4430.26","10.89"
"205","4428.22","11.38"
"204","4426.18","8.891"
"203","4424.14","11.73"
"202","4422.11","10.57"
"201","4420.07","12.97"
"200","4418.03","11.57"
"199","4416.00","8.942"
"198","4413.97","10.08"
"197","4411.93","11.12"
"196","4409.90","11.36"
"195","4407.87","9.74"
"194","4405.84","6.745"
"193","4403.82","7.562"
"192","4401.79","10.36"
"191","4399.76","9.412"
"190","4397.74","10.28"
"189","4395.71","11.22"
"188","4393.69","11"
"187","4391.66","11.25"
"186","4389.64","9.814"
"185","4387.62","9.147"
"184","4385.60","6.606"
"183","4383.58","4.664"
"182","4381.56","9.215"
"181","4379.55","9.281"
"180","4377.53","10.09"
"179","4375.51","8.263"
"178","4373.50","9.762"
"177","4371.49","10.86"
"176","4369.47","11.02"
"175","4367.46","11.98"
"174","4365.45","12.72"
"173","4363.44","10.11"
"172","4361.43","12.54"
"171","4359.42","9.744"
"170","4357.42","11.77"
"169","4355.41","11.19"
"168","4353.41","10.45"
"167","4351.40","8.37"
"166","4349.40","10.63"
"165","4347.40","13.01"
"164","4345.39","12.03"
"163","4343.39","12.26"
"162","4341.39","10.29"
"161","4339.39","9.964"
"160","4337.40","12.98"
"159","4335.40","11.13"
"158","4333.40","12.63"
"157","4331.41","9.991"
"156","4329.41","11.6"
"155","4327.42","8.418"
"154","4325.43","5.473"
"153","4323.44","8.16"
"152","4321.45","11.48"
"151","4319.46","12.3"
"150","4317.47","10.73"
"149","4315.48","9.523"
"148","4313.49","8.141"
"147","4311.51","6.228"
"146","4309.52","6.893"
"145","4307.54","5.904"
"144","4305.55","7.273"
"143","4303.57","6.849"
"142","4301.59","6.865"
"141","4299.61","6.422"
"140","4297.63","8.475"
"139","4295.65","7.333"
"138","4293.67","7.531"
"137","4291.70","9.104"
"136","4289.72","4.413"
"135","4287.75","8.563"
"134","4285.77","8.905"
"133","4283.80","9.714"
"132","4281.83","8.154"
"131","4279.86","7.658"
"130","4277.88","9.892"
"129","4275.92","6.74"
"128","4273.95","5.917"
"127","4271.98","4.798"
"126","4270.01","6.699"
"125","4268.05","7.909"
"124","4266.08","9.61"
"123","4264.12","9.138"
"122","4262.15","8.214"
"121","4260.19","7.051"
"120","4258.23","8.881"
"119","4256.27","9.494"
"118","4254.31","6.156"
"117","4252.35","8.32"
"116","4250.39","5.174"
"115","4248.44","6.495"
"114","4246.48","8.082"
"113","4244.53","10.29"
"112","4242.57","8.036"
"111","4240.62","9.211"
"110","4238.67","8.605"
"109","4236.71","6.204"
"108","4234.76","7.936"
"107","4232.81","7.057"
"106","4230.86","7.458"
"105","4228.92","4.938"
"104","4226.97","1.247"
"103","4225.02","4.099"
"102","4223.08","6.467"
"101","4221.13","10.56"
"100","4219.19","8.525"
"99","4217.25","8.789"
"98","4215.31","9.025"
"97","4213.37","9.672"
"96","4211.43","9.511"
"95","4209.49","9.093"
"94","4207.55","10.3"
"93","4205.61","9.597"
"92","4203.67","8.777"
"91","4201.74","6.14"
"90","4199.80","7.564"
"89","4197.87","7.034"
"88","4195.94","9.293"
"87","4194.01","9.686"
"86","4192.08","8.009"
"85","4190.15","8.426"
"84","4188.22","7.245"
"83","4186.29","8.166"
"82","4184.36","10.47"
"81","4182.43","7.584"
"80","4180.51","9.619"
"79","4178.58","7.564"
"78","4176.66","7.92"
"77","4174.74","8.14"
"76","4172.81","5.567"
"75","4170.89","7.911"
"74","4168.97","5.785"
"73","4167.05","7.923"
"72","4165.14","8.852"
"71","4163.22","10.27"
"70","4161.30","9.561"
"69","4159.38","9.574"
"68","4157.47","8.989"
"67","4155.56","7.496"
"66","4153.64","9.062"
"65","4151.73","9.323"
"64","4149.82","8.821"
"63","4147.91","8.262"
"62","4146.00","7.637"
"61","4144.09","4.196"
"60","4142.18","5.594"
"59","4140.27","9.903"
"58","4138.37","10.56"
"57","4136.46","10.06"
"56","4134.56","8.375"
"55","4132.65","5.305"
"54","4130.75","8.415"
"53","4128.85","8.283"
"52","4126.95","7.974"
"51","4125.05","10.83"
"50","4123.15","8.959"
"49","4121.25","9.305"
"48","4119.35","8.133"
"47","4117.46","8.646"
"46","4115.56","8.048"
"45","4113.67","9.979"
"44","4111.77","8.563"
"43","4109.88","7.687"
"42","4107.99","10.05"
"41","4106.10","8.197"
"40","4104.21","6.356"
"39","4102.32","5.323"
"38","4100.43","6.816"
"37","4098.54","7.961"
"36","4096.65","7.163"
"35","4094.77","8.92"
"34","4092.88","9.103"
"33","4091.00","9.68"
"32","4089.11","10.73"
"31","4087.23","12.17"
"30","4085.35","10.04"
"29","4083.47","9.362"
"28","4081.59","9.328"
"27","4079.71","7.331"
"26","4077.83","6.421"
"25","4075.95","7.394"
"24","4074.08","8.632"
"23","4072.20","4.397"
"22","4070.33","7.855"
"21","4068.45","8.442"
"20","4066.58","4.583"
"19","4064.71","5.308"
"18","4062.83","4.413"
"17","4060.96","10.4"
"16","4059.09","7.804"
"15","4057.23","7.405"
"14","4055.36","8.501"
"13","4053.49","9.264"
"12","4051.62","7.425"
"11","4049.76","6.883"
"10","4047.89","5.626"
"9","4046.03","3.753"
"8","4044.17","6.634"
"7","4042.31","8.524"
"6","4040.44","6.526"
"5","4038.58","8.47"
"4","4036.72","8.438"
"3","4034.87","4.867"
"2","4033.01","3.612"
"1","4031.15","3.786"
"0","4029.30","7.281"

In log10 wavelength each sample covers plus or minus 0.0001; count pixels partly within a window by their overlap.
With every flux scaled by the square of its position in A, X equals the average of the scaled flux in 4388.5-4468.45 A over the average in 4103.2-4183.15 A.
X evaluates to 1.45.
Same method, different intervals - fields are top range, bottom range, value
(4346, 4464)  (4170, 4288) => 1.42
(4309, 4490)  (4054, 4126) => 1.49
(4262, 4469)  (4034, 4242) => 1.35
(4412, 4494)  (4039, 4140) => 1.67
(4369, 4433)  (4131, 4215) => 1.32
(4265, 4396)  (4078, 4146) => 1.21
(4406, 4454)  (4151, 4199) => 1.48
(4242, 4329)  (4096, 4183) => 1.04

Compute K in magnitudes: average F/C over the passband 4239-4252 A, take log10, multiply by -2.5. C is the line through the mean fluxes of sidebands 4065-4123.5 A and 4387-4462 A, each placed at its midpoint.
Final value 0.16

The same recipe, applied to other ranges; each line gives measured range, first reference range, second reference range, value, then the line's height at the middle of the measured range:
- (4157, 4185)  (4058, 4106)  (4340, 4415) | 0.02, 8.54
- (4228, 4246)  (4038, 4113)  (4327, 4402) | 0.19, 9.25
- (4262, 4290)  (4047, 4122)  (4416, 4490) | 0.23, 9.7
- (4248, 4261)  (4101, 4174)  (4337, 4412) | 0.24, 9.21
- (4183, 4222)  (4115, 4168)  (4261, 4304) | -0.08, 8.16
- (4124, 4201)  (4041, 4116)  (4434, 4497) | 0.04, 8.6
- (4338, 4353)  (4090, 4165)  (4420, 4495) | -0.06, 10.4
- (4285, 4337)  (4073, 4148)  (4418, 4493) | 0.19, 10.1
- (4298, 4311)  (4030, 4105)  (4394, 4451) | 0.38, 9.57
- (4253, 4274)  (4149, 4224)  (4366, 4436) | 0.17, 9.03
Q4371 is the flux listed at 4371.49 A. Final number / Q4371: 10.86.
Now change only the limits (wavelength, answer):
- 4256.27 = 9.494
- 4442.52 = 10.92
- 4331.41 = 9.991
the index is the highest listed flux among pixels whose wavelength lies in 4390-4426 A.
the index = 12.97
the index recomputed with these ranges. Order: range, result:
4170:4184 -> 9.619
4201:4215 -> 10.3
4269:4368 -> 13.01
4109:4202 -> 10.83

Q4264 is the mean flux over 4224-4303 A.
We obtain 7.42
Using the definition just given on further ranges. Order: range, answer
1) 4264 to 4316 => 7.54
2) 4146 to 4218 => 8.5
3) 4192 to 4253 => 7.84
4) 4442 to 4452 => 12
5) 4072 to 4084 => 7.68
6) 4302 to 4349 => 9.69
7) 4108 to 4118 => 8.72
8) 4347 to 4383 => 10.5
